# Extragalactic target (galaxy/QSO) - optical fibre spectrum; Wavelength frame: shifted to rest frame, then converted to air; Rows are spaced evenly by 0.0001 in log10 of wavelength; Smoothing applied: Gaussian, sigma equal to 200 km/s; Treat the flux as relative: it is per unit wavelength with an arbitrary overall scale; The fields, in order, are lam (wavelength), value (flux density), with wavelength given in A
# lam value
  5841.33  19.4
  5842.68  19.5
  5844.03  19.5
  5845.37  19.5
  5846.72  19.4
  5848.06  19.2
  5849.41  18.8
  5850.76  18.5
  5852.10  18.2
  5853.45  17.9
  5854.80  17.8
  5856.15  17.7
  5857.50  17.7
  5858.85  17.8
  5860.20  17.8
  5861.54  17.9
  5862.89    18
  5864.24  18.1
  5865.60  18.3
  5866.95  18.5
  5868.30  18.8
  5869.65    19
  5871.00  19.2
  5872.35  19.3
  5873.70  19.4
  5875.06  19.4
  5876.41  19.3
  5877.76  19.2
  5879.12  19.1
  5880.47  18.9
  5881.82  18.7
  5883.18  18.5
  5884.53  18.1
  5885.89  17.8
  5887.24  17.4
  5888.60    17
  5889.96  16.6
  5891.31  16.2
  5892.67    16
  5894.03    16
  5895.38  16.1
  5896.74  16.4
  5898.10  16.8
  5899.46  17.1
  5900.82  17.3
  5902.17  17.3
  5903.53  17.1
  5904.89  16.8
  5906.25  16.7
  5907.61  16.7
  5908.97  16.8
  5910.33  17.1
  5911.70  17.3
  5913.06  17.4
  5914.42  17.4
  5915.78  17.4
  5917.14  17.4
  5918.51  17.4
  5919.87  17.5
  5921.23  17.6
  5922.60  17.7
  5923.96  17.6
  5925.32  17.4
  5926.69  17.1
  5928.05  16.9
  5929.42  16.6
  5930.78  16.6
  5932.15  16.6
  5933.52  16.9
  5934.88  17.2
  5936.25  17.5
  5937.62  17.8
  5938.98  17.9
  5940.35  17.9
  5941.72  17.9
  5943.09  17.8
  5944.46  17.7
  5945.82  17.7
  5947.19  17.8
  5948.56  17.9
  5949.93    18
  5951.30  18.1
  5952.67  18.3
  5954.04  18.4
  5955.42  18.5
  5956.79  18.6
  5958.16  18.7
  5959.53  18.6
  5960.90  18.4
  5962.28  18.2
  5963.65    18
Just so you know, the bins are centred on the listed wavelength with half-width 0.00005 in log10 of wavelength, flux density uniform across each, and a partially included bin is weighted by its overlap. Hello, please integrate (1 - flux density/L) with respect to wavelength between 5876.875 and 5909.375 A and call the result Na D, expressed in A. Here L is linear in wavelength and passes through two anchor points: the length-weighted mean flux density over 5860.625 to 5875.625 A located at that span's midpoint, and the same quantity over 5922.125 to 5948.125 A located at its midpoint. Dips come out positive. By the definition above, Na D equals 1.7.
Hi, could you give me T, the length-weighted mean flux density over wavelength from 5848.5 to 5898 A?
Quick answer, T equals 18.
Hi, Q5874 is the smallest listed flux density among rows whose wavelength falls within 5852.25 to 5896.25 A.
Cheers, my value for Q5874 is 16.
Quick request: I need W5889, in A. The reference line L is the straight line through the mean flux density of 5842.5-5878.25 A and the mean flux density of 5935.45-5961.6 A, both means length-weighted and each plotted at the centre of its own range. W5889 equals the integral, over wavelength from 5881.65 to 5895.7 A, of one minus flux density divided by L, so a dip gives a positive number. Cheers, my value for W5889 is 1.04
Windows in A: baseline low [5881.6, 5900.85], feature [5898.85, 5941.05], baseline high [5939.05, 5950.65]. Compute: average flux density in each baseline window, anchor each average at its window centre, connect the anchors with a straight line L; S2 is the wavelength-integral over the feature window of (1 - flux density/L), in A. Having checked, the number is 0.6 A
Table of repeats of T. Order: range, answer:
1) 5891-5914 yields 16.8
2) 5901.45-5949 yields 17.3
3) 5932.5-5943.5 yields 17.6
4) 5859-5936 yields 17.6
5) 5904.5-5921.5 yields 17.2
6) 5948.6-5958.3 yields 18.3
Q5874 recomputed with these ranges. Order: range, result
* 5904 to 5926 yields 16.7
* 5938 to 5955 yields 17.7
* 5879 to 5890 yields 16.6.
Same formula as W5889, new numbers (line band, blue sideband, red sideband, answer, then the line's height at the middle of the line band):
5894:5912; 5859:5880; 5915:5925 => 1.09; 17.9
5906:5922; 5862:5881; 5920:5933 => 0.26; 17.5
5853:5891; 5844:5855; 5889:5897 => -1.91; 17.5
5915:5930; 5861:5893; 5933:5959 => 0.61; 18.1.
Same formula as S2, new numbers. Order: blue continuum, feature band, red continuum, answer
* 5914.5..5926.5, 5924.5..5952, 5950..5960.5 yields 0.8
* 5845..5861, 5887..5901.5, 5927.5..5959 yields 1.2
